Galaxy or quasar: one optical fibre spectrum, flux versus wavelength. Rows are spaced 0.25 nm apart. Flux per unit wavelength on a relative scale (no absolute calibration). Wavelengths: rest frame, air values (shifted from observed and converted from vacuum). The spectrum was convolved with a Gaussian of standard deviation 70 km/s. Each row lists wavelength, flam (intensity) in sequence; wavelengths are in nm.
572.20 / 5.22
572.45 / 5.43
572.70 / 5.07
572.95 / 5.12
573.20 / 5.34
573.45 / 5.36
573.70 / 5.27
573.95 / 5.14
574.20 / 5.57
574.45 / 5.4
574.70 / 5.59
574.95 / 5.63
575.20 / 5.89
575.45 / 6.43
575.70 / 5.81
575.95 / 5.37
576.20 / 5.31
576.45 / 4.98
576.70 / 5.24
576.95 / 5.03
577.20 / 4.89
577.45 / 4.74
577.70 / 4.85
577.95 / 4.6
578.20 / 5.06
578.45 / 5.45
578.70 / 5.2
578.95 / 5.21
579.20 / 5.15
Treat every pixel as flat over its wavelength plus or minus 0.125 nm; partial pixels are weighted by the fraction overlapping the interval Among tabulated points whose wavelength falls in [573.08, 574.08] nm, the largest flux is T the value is 5.36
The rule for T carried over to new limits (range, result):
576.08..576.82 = 5.31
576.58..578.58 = 5.45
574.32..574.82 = 5.59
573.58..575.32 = 5.89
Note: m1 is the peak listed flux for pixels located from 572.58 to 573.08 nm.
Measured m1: 5.12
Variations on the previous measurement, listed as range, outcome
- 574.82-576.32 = 6.43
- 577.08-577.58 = 4.89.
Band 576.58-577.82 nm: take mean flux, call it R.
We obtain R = 4.95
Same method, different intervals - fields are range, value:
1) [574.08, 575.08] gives 5.55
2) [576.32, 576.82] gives 5.11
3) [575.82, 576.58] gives 5.22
